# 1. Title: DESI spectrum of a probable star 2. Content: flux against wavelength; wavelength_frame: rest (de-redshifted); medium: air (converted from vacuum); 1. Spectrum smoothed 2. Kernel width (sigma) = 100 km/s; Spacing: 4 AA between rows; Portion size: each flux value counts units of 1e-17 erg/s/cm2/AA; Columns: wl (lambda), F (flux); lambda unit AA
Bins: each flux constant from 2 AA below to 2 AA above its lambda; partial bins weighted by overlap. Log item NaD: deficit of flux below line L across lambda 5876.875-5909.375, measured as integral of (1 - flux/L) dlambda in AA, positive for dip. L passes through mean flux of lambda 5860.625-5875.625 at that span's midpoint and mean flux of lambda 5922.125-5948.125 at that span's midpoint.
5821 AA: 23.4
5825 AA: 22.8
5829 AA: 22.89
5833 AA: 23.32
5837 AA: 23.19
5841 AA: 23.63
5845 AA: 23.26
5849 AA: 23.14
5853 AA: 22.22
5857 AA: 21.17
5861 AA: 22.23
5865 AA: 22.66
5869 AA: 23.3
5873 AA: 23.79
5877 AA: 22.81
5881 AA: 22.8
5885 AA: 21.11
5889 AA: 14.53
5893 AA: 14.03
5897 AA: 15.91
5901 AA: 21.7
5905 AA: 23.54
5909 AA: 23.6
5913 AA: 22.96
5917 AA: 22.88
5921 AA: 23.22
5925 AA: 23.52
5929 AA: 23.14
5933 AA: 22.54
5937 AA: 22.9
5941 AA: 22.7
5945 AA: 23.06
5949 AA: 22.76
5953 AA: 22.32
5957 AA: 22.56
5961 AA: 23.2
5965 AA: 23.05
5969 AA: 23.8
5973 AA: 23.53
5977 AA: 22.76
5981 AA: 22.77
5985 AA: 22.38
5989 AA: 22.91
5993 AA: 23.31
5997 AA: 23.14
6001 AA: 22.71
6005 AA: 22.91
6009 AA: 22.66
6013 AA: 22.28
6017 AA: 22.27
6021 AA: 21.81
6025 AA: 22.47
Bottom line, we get 4.8 AA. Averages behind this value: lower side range 23.1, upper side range 23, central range 19.7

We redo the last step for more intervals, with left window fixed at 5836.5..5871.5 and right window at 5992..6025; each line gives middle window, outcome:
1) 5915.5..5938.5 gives -0.4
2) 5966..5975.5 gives -0.4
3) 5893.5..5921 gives 1.5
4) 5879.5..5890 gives 1.4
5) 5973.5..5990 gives -0.1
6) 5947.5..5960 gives 0.0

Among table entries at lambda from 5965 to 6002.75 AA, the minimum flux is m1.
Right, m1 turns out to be 22.38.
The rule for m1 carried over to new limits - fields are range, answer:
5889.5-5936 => 14.03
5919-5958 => 22.32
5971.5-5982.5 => 22.76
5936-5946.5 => 22.7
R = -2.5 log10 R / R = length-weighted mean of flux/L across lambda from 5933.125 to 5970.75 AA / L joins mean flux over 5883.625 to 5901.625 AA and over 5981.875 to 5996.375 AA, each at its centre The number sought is -0.11 mag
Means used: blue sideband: 17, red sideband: 22.9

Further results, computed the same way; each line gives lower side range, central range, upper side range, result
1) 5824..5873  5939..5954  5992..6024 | -0.001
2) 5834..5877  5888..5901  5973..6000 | 0.395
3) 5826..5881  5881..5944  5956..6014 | 0.079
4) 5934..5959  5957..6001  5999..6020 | -0.020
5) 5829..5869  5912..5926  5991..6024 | -0.019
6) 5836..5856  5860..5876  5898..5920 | -0.008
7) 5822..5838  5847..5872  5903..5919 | 0.030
